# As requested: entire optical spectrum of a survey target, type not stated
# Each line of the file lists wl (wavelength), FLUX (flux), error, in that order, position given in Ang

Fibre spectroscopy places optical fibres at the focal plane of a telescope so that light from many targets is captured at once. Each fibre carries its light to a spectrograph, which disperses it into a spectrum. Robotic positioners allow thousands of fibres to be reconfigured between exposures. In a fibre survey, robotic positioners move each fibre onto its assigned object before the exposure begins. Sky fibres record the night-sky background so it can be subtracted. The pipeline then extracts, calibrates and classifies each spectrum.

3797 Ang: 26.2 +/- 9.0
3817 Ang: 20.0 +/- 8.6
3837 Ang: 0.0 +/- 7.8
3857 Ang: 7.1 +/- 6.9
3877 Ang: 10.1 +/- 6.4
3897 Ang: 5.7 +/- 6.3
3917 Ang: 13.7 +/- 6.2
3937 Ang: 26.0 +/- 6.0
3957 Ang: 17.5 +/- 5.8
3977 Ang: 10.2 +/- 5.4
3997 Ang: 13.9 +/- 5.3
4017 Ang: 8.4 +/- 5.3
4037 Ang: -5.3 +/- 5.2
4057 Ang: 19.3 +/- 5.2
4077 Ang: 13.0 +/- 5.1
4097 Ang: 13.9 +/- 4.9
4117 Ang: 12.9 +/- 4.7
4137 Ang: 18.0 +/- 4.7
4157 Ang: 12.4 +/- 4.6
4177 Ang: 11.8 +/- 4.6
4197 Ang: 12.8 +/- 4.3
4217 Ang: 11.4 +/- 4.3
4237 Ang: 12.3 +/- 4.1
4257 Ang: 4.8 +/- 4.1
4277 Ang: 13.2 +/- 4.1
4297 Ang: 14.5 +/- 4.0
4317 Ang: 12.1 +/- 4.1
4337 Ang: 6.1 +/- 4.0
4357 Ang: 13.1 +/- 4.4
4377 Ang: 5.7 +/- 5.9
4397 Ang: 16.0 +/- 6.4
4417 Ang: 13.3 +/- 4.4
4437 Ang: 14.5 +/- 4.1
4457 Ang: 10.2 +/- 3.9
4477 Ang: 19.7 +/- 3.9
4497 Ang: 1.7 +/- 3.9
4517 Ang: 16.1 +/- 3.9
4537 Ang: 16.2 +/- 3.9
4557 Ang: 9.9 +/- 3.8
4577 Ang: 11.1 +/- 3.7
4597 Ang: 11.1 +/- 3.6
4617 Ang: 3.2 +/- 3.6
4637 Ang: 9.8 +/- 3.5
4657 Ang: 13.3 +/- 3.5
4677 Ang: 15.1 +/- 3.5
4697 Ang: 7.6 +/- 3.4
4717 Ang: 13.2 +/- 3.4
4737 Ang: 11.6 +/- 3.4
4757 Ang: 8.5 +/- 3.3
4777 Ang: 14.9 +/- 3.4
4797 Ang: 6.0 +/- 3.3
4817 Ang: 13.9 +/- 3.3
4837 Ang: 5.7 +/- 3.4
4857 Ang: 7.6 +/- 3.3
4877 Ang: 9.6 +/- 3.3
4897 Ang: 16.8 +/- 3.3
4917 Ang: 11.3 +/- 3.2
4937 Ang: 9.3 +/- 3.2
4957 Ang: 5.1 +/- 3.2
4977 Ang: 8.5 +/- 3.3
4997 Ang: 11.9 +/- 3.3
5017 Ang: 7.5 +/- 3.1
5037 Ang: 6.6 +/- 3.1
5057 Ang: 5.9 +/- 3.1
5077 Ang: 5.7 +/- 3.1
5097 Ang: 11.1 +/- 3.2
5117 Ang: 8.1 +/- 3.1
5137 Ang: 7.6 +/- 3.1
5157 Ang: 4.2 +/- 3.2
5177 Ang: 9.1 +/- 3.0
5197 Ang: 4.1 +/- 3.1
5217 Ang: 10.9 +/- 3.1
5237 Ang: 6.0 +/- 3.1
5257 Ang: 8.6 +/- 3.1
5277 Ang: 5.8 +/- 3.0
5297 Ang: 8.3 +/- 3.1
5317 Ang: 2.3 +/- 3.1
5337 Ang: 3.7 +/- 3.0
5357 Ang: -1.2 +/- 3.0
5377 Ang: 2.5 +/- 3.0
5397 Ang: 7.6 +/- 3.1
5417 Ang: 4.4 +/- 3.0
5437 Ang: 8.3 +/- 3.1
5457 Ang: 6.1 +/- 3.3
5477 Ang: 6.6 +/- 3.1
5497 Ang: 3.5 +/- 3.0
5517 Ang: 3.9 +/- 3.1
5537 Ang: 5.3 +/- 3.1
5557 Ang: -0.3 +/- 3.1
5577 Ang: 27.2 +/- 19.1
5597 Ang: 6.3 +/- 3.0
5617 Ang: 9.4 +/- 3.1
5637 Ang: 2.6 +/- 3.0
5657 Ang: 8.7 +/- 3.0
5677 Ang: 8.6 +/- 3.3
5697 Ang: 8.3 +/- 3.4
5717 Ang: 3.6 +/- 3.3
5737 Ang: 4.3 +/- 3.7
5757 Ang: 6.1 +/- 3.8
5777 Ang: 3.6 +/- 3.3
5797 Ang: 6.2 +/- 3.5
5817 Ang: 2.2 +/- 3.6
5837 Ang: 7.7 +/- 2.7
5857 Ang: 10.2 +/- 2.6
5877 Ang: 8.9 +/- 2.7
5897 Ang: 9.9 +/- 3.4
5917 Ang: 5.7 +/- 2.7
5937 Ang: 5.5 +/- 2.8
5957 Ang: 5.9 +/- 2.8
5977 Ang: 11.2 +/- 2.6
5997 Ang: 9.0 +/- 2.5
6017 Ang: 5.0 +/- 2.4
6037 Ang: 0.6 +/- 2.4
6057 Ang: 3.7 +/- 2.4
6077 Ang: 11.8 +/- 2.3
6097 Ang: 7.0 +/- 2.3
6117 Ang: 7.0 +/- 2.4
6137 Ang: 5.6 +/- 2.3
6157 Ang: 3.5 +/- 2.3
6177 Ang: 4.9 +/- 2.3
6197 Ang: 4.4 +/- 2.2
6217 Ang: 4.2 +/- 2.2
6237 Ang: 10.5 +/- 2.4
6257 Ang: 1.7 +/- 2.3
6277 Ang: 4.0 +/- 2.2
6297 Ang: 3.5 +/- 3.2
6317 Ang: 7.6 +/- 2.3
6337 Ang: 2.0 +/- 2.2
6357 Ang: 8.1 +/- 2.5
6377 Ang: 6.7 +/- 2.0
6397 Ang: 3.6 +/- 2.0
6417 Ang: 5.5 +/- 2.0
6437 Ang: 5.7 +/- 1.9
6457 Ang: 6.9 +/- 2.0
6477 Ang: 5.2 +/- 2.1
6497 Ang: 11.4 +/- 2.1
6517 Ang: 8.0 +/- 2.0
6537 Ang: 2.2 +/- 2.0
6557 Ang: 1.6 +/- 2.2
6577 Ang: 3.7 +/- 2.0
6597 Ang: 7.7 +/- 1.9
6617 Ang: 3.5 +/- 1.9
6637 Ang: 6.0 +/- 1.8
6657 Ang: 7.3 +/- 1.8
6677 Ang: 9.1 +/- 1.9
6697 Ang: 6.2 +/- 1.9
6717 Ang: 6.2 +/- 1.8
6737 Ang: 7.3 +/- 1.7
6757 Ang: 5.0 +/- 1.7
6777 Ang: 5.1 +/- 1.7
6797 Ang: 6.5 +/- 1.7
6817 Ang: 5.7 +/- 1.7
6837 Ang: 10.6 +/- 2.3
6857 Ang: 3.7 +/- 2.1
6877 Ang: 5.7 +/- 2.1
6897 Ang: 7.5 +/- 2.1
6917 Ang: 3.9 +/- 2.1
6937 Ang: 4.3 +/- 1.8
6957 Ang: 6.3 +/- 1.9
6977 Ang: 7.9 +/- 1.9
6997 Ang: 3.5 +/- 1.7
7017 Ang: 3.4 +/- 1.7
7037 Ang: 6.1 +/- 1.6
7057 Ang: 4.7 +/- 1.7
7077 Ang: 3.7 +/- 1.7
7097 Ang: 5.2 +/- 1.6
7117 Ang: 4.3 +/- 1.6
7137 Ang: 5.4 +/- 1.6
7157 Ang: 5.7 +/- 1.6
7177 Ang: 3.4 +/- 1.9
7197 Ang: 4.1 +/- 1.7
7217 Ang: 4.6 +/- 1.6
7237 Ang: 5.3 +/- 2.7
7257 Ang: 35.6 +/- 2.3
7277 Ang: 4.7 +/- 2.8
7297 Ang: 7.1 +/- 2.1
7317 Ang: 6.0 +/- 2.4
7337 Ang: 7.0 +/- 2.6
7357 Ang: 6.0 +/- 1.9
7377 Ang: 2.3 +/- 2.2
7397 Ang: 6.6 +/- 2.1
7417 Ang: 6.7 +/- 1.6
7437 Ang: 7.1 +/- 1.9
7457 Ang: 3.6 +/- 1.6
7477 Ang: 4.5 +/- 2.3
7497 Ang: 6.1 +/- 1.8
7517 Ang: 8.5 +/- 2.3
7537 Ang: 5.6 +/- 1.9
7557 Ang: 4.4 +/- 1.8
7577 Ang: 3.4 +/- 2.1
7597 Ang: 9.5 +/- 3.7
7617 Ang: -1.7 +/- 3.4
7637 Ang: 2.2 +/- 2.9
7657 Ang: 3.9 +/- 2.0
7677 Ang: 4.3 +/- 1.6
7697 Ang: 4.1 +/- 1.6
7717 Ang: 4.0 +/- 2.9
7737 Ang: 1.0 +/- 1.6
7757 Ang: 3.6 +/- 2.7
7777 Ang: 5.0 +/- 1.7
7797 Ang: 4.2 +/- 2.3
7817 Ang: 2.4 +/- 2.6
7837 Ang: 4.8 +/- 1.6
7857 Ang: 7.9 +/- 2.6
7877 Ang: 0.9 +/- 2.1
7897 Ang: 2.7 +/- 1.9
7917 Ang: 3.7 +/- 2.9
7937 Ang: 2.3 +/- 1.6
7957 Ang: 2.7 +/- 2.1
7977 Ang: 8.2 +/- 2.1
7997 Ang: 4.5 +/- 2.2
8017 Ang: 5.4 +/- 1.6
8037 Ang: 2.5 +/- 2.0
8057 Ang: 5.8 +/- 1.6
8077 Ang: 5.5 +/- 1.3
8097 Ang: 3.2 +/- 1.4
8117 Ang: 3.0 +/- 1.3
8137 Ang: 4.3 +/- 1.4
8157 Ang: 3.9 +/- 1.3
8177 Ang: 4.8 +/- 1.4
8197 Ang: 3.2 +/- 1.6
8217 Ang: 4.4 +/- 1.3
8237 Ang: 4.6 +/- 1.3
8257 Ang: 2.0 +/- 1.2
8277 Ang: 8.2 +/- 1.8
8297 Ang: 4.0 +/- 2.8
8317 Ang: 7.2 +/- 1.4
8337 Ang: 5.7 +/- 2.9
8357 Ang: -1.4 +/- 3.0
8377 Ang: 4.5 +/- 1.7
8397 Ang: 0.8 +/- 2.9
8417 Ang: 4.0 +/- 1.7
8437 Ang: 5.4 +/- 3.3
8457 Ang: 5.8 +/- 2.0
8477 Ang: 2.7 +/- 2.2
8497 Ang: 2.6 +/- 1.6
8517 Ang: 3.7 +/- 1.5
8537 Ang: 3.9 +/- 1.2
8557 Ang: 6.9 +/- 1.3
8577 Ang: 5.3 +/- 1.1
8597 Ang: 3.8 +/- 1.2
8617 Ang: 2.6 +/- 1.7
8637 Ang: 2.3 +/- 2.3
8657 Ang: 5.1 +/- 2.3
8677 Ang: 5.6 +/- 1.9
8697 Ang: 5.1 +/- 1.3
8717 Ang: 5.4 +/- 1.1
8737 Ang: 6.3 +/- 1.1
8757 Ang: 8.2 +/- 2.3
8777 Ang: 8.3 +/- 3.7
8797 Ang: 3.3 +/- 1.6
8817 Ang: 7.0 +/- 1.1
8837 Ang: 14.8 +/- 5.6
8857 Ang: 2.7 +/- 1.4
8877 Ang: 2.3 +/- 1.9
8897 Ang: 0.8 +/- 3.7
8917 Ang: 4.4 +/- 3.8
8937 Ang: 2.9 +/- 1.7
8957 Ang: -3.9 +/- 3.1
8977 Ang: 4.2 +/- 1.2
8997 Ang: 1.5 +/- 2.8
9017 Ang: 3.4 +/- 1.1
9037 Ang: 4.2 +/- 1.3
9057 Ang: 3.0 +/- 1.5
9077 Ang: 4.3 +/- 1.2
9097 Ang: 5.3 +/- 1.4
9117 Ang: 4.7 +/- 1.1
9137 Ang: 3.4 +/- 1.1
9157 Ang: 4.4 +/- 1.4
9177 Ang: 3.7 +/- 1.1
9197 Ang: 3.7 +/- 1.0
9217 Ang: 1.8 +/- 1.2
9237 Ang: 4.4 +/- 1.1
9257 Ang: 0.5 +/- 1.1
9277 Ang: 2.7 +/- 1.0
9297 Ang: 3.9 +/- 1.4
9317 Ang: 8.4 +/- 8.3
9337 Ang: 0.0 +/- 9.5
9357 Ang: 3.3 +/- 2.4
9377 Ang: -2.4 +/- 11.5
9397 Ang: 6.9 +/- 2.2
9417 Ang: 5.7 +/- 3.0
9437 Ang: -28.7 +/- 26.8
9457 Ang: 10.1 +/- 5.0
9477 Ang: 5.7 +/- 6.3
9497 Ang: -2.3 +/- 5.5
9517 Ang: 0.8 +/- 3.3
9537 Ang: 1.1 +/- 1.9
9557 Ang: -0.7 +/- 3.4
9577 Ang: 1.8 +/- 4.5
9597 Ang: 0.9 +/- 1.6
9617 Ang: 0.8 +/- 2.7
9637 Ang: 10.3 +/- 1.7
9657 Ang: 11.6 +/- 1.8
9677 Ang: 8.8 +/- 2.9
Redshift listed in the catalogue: 0.94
